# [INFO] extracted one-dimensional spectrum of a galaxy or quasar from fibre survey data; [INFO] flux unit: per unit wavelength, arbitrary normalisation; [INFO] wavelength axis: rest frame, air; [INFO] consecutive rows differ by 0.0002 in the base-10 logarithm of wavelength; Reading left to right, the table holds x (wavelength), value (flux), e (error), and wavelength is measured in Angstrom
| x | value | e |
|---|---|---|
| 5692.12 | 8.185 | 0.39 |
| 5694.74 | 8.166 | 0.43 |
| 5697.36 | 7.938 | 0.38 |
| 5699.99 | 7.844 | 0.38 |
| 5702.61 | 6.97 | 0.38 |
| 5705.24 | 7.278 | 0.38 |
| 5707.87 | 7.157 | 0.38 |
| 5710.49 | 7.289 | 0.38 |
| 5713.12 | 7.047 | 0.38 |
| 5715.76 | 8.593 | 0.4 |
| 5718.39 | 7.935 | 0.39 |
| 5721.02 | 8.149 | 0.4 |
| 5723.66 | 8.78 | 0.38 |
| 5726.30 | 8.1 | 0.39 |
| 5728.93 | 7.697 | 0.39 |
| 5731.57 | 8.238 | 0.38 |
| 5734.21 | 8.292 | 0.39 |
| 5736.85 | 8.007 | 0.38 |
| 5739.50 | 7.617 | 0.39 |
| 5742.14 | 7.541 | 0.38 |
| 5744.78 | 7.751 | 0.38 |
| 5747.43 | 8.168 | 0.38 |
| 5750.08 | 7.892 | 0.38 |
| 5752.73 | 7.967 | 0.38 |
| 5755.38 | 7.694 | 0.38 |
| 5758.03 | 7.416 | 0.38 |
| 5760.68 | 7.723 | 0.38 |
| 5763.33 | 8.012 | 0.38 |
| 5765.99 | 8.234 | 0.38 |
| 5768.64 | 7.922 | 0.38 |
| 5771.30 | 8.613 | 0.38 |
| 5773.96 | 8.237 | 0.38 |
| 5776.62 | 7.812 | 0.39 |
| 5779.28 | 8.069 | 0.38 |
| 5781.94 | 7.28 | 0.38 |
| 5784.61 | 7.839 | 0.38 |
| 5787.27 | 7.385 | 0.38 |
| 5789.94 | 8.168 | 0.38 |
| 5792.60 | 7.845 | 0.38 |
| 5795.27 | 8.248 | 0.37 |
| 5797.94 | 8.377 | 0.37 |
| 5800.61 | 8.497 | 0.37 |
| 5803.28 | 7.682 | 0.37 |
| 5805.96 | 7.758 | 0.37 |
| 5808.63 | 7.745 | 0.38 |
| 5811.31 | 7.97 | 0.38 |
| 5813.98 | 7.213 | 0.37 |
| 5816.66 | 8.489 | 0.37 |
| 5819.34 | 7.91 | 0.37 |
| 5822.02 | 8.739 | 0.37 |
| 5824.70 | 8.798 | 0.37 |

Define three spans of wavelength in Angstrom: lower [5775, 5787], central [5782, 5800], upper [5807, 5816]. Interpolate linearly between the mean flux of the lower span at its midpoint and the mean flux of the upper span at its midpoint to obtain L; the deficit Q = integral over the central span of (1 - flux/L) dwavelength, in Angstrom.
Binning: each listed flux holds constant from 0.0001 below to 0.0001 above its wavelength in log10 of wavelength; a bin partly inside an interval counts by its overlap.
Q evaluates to -0.5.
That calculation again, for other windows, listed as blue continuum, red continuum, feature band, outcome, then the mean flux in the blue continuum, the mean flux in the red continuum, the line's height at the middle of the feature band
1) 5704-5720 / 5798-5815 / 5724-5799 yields -2.1 Angstrom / 7.57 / 7.87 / 7.72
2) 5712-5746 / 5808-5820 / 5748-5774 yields -0.1 Angstrom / 7.99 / 7.87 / 7.94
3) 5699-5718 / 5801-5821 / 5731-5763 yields -1.0 Angstrom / 7.47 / 7.87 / 7.62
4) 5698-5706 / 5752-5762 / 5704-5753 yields -2.1 Angstrom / 7.41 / 7.69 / 7.55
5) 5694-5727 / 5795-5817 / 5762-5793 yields -0.2 Angstrom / 7.78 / 7.96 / 7.91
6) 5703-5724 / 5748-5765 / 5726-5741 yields -0.4 Angstrom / 7.7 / 7.81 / 7.75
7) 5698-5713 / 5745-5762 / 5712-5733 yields -1.6 Angstrom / 7.32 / 7.8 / 7.49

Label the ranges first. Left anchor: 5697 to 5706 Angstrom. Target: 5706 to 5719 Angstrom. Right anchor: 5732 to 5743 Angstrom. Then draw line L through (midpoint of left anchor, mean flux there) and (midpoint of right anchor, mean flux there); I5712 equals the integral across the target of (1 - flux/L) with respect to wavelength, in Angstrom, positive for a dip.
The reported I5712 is 0.1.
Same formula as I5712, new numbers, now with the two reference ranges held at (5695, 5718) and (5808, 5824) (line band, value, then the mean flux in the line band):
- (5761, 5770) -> -0.2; 8.02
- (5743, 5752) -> -0.2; 7.92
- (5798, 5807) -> -0.1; 8.04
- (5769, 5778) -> -0.4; 8.18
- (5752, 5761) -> 0.1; 7.68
